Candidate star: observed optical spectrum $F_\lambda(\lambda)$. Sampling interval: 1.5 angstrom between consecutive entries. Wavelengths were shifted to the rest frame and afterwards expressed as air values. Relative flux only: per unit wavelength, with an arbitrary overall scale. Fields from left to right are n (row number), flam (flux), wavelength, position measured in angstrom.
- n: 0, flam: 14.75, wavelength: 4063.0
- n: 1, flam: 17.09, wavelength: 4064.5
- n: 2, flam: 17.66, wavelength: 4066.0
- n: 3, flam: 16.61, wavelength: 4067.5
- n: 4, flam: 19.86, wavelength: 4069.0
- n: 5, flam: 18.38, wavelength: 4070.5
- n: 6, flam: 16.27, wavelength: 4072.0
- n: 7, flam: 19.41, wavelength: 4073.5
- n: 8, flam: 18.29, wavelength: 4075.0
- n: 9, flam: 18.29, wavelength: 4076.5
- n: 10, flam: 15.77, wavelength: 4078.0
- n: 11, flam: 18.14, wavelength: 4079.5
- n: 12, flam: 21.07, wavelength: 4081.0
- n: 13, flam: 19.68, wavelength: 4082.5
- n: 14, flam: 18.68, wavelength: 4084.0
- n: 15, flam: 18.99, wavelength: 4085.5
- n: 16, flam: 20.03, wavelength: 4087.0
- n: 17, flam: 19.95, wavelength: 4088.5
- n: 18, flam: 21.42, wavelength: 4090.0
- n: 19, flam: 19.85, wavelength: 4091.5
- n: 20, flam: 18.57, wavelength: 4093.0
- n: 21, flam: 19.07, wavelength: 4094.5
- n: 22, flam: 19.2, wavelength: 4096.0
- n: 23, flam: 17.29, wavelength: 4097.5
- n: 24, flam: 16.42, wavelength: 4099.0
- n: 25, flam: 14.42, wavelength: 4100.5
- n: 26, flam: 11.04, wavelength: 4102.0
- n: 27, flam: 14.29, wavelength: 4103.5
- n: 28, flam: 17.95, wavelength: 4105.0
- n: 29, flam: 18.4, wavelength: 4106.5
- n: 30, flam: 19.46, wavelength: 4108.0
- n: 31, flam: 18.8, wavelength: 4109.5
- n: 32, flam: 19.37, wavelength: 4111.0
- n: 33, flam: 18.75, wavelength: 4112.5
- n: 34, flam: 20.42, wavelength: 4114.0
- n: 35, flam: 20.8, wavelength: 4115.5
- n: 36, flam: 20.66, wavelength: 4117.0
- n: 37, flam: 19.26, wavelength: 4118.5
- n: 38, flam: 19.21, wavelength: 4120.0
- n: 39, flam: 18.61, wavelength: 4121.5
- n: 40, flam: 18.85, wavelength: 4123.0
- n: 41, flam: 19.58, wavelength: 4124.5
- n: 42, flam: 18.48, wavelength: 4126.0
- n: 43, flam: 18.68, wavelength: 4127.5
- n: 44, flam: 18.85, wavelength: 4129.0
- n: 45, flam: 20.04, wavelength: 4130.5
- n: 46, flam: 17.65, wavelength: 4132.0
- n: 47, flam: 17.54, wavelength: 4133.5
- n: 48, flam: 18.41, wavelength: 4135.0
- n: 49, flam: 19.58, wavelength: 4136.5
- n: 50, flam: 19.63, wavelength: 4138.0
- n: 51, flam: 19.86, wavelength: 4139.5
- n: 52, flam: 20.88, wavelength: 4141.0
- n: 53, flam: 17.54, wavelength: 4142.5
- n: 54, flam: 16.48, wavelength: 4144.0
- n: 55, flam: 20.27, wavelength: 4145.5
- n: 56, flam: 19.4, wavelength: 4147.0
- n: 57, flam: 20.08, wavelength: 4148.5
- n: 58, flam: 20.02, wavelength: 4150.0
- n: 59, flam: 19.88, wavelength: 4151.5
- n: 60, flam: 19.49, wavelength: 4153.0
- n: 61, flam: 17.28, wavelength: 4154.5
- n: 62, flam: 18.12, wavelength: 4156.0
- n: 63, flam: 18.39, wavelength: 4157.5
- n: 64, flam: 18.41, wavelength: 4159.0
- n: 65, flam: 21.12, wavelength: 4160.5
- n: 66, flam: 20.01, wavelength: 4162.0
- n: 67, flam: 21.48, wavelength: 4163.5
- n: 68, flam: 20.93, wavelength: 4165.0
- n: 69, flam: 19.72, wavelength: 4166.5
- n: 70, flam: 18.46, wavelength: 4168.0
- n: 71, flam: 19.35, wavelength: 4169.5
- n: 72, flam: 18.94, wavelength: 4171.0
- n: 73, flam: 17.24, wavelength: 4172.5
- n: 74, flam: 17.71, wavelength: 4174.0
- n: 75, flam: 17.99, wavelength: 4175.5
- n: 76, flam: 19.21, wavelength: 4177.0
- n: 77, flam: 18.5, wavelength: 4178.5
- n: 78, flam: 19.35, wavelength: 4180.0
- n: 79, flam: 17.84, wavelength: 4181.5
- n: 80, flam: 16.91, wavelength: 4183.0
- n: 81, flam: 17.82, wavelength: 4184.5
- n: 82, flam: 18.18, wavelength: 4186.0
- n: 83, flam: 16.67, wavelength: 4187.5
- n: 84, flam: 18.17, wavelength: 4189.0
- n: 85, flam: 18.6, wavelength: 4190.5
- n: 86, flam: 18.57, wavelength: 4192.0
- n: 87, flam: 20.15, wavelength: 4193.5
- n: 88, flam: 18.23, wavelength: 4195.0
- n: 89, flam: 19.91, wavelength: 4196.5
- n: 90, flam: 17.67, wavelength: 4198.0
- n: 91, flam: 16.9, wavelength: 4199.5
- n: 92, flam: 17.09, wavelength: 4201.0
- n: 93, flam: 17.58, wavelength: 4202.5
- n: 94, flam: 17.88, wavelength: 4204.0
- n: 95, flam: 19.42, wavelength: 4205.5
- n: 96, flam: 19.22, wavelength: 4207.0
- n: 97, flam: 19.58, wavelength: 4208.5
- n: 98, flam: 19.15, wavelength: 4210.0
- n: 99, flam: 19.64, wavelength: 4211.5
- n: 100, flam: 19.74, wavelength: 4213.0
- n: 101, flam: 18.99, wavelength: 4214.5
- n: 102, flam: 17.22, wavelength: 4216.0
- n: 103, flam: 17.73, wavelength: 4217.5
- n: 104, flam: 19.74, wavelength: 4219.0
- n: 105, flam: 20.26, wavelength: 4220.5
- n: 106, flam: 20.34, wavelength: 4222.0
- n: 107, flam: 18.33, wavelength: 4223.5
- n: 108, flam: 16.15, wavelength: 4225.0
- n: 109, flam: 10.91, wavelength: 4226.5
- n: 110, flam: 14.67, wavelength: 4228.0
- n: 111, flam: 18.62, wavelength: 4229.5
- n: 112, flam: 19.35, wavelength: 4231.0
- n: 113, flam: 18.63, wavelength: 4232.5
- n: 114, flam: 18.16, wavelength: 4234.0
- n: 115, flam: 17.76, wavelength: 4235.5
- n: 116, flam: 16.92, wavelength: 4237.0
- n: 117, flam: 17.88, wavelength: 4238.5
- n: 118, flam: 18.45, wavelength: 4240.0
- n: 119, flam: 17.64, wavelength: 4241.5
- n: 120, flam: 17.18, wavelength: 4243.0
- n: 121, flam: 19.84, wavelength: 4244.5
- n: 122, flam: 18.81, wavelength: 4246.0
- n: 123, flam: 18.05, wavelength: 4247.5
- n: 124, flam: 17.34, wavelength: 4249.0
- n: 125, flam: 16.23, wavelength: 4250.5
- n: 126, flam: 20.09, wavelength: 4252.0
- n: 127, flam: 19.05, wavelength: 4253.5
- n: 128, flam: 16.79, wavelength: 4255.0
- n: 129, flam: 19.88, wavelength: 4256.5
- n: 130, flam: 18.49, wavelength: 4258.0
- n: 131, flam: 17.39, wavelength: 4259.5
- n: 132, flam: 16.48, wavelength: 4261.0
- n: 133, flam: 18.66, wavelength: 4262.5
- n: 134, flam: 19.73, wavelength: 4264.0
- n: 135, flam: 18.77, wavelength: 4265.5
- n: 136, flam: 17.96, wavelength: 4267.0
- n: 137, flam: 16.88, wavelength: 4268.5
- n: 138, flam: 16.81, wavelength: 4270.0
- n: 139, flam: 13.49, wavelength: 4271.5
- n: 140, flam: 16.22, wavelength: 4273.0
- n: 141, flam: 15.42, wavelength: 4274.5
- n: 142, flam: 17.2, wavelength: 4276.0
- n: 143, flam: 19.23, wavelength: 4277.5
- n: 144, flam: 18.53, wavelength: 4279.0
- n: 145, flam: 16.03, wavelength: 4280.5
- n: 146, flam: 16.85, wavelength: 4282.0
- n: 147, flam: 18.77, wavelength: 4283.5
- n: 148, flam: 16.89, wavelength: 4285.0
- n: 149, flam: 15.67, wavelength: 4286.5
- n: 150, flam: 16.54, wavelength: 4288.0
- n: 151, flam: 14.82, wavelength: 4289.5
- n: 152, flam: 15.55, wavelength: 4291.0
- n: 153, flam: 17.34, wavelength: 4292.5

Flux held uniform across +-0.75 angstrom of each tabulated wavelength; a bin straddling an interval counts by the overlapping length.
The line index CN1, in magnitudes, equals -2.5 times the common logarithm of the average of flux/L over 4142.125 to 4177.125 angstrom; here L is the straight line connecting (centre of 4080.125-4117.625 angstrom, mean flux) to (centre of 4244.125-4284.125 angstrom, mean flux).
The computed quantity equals -0.05 mag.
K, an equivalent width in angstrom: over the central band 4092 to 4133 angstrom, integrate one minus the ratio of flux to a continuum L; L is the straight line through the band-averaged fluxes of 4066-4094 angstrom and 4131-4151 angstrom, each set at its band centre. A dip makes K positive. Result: 1.4 angstrom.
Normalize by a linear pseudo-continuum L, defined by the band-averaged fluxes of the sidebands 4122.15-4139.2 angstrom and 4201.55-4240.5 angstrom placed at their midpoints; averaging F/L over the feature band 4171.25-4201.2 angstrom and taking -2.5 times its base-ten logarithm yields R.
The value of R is 0.02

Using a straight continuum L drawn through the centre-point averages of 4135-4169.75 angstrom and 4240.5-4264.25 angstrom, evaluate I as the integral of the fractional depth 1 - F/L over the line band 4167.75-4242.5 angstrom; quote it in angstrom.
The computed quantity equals 2.30 angstrom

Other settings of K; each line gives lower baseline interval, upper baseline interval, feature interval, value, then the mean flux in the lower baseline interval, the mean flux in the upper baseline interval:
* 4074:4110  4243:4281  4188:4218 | -1.2 angstrom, 18.1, 17.7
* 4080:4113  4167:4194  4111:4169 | -3.1 angstrom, 18.3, 18.3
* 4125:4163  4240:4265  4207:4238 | 0.6 angstrom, 19.1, 18.2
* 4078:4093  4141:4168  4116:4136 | 0.5 angstrom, 19.5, 19.3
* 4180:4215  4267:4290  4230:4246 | -0.6 angstrom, 18.4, 16.7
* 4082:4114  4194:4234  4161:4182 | -1.0 angstrom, 18.2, 18.2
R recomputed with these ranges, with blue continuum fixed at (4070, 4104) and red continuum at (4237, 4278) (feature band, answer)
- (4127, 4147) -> -0.06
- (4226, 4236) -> 0.05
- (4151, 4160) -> -0.04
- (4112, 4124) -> -0.09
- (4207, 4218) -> -0.06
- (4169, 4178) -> -0.03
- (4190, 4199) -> -0.06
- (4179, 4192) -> -0.01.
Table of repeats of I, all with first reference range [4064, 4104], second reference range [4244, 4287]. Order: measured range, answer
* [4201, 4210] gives -0.44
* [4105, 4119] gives -1.17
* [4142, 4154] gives -0.84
